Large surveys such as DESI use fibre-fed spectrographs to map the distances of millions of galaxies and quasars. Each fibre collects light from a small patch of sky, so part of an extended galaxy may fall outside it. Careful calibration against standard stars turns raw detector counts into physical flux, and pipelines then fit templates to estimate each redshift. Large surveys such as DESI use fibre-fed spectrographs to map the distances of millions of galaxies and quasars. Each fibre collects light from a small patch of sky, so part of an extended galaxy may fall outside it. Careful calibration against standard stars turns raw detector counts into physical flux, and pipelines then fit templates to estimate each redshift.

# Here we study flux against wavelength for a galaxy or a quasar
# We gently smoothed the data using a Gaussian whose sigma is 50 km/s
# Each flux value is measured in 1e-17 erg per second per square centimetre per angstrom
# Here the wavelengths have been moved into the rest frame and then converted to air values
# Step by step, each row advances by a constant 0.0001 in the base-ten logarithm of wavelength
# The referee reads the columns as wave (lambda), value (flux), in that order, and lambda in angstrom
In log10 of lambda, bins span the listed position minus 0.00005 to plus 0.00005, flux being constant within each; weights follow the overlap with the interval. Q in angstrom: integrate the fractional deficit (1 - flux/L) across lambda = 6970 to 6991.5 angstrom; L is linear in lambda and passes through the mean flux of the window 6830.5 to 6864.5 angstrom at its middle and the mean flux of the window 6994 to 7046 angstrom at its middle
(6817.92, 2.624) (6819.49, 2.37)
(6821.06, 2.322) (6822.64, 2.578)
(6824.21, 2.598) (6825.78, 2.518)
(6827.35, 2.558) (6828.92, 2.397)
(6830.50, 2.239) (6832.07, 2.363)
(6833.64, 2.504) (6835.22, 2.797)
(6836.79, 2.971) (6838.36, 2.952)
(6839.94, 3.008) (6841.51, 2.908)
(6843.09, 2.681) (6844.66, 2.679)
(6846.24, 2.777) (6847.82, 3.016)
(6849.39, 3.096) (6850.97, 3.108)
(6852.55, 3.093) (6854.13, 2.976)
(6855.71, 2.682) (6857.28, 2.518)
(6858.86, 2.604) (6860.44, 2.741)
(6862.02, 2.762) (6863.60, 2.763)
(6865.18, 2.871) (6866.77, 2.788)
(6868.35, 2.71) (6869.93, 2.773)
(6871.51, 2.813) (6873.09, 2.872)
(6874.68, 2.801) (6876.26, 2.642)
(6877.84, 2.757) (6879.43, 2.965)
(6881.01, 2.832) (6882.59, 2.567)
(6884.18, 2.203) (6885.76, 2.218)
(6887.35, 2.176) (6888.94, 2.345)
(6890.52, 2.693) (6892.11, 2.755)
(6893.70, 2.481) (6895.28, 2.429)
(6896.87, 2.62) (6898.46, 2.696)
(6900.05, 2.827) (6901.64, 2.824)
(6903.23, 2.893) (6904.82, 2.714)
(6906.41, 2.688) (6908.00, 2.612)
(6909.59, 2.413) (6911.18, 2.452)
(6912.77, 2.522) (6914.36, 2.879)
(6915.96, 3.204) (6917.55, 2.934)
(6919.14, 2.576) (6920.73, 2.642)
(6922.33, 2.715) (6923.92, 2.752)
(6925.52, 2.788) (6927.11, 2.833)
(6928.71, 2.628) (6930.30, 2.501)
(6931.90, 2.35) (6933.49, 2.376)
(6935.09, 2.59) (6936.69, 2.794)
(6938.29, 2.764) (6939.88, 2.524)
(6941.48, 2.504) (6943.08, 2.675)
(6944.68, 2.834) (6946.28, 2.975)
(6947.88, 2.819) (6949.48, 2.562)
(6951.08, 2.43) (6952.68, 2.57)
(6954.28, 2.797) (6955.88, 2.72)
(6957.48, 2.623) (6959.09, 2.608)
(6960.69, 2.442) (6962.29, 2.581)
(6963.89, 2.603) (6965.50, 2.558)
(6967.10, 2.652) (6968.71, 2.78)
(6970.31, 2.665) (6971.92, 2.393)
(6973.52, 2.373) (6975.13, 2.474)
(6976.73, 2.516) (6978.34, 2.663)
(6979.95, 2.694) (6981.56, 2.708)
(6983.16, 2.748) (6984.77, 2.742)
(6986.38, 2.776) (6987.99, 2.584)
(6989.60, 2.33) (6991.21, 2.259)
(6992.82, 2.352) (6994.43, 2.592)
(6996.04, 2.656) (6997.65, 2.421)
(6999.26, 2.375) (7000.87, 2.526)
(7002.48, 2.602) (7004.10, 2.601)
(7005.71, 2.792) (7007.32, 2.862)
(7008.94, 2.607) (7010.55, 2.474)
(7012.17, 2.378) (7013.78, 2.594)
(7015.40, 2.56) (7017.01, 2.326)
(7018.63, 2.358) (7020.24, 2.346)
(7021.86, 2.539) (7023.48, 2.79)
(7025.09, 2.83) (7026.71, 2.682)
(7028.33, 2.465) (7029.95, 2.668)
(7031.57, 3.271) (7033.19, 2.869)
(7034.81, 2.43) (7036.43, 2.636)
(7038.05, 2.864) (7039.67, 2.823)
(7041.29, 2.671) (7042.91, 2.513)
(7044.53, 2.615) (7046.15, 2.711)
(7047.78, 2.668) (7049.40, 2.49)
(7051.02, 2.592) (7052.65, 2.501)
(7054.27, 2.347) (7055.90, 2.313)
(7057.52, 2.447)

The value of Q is 0.7 angstrom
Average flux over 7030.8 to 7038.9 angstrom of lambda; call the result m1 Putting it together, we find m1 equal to 2.81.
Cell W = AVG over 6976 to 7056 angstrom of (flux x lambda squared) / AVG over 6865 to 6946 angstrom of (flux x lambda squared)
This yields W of 1.01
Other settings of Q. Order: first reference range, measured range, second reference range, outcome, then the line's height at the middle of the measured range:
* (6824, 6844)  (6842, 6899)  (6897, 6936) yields -0.9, 2.67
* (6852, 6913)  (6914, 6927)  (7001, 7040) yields -0.7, 2.66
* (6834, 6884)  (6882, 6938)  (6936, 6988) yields 2.2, 2.73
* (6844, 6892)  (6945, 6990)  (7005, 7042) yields 0.8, 2.67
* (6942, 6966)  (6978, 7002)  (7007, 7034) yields 0.7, 2.63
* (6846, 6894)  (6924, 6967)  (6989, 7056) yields 0.3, 2.65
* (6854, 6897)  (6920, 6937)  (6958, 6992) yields -0.1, 2.61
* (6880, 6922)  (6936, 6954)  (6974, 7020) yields -0.6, 2.59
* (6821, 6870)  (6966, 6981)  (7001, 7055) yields 0.4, 2.65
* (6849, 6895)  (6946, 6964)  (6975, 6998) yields -0.2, 2.61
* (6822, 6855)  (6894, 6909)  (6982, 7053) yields 0.1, 2.7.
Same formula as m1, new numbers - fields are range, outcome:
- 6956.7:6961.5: 2.56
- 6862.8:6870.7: 2.78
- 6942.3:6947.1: 2.83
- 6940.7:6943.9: 2.59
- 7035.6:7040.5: 2.77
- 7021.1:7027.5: 2.71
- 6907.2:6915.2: 2.58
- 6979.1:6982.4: 2.7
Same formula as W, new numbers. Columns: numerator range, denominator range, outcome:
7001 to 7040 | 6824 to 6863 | 1.01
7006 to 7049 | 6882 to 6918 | 1.05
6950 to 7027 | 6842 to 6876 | 0.95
